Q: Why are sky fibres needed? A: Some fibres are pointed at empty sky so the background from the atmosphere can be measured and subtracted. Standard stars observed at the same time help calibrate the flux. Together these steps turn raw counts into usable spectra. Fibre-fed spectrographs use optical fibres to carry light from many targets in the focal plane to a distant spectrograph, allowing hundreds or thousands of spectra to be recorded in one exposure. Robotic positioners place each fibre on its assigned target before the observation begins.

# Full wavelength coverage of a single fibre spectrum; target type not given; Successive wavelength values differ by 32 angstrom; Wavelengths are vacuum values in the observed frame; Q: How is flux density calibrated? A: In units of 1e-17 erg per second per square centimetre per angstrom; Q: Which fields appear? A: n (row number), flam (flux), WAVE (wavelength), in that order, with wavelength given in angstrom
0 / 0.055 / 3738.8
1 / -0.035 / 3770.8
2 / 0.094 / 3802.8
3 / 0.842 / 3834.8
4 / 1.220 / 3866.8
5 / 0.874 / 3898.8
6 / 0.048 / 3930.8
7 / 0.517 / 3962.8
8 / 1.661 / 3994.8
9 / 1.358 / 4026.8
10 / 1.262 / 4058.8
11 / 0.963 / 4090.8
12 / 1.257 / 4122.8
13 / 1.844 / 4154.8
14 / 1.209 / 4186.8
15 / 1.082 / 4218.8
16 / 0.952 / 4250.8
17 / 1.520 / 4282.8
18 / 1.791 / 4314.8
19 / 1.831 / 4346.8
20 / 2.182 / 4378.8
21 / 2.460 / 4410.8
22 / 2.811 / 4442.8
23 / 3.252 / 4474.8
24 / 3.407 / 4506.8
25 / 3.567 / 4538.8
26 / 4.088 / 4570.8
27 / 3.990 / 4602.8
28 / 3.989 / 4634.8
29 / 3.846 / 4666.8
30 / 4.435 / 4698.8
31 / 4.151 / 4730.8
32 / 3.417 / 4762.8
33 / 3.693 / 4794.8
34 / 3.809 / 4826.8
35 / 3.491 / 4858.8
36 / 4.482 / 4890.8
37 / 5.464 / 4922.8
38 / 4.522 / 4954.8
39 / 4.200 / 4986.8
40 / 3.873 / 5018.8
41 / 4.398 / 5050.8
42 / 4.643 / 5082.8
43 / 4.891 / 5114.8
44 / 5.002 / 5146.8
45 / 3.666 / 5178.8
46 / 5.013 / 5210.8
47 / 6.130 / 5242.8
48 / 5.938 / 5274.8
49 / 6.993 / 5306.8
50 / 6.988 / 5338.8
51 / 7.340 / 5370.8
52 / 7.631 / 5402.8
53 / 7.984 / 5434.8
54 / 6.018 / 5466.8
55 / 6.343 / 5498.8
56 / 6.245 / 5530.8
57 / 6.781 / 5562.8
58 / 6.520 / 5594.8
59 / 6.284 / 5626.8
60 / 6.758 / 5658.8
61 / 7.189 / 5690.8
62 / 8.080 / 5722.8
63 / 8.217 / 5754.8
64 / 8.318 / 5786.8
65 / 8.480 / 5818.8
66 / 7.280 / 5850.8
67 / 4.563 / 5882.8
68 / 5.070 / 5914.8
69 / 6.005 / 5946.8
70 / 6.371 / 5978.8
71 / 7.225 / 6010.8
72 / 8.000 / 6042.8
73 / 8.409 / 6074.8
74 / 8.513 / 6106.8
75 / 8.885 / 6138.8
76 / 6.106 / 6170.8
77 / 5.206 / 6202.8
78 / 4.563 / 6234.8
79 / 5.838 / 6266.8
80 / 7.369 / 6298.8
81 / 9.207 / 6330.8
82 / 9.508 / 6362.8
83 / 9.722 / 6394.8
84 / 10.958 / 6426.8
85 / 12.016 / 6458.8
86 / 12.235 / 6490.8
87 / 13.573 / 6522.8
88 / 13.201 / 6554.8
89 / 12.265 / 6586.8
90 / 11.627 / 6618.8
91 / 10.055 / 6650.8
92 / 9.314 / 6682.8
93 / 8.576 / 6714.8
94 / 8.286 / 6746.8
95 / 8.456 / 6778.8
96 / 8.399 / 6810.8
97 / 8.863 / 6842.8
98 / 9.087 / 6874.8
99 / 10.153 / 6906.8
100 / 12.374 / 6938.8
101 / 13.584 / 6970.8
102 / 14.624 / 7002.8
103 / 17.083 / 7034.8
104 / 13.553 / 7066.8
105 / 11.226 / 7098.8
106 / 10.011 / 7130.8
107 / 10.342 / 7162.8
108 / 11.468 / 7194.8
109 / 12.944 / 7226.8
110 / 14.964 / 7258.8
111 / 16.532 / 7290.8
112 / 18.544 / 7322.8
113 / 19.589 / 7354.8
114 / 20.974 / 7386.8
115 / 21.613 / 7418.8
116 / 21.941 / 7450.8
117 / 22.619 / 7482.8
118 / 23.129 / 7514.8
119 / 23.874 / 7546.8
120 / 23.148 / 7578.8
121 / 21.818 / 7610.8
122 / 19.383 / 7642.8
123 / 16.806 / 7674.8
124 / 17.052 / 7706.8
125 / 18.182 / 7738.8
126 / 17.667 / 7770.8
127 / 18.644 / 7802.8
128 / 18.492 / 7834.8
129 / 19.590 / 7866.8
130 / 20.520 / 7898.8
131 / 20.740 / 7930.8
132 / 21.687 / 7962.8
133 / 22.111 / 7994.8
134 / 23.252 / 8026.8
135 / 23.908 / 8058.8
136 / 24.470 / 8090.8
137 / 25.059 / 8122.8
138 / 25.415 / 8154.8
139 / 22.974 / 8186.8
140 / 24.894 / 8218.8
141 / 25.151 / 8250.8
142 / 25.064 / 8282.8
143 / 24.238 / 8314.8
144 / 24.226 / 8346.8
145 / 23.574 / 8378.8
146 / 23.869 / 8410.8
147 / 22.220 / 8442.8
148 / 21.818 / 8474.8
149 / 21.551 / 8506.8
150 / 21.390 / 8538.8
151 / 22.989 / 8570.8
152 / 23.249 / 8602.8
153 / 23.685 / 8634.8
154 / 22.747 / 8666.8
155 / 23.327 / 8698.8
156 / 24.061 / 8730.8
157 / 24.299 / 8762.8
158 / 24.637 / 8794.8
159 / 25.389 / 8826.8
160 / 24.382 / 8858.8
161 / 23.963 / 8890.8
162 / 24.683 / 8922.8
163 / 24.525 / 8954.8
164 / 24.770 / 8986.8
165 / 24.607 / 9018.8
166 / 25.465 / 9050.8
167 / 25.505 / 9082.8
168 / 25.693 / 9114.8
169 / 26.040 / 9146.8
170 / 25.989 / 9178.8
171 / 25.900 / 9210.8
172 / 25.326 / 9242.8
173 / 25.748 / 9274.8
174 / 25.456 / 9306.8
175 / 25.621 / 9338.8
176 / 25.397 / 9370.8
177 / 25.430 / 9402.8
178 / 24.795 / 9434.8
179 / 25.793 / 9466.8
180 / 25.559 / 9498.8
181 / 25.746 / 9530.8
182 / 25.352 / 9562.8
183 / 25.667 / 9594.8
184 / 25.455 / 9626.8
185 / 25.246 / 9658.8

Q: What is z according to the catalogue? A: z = 0.00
